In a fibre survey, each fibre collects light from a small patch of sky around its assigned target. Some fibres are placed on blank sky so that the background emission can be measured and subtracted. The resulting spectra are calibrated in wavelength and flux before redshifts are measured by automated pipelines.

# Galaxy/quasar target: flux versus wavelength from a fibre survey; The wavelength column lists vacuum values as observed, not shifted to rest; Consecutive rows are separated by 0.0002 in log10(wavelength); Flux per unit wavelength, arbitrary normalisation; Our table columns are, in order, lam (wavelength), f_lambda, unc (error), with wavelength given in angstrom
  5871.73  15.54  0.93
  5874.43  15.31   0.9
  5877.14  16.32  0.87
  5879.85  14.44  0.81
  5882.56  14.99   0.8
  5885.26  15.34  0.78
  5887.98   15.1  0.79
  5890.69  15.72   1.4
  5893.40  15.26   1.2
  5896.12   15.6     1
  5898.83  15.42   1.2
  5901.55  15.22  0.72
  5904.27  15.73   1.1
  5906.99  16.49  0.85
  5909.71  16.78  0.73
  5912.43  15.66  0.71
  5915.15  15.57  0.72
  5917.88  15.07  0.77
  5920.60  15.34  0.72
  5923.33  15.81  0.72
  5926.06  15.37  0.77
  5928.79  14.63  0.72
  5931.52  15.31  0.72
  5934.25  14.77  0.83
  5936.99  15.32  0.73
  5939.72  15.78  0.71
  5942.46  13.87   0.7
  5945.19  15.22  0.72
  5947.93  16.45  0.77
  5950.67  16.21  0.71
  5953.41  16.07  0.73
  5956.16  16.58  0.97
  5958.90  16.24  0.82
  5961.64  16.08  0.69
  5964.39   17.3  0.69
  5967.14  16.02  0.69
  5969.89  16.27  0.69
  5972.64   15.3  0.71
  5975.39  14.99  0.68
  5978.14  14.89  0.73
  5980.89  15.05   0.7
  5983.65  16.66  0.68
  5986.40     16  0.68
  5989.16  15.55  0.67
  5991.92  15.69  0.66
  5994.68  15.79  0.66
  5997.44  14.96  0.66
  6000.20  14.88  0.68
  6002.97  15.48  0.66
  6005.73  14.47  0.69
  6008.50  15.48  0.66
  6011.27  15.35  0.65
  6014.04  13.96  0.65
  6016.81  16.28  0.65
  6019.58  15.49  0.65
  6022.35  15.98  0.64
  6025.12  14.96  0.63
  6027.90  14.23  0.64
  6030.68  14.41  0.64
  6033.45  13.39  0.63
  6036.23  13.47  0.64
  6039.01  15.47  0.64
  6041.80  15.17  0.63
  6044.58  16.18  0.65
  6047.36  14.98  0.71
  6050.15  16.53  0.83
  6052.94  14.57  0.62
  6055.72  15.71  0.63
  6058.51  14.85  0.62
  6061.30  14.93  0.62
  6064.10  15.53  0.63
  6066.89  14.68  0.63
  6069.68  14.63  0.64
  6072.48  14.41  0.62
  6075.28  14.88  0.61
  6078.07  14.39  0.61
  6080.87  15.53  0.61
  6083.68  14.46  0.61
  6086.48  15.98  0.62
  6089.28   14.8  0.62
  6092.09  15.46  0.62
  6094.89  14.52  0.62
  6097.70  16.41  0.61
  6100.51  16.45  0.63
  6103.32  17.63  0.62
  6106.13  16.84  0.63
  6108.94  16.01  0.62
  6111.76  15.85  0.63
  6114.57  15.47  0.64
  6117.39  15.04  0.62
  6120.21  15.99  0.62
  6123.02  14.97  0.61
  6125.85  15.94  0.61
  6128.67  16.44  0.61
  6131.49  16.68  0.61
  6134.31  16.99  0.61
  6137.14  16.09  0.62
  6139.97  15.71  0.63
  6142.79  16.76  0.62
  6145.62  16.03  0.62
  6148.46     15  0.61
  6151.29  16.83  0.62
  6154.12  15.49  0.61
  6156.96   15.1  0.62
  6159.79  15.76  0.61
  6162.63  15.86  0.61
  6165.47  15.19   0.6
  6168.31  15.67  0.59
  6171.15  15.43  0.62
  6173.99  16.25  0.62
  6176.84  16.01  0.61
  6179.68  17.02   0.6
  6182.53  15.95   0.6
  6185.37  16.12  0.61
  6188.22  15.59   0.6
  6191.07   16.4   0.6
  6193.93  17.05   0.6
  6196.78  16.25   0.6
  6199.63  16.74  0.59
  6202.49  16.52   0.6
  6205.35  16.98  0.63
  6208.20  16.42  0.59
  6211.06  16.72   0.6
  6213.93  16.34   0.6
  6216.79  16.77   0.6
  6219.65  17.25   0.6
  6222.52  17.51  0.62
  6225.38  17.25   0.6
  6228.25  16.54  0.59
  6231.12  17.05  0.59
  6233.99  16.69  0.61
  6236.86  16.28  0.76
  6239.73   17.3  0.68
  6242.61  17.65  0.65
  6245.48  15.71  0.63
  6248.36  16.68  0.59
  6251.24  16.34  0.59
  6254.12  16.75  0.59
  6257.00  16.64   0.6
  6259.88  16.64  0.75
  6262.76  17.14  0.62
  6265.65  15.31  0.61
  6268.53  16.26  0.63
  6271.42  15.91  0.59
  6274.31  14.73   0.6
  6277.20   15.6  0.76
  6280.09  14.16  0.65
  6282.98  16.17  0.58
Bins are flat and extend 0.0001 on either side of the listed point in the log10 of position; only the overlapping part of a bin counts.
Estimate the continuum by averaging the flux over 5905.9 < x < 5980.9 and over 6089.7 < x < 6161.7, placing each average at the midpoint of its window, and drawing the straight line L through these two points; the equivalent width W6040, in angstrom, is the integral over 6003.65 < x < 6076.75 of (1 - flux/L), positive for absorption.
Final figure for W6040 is 3.8 angstrom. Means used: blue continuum 15.7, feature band 15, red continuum 16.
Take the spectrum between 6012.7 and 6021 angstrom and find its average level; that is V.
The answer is 15.3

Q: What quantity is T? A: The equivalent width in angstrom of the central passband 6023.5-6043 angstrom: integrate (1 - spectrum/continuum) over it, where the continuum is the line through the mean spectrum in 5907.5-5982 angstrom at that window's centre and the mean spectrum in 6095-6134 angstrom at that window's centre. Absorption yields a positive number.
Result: 1.8 angstrom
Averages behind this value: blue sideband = 15.6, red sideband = 16.1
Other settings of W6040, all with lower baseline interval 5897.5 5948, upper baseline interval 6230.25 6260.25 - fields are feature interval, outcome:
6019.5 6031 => 0.6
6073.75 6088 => 0.9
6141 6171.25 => 1.1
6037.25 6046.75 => 0.3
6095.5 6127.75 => 0.3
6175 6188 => 0.2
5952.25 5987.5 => -0.8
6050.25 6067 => 0.8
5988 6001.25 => 0.3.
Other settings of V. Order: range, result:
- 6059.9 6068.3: 15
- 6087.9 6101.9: 15.5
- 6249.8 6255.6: 16.5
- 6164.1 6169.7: 15.4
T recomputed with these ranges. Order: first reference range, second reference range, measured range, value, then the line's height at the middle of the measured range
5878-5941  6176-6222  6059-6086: 1.99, 16.1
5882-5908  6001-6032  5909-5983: -1.48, 15.3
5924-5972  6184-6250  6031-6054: 1.60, 16.1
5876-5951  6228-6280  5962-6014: 0.36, 15.6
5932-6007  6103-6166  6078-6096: 0.90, 15.9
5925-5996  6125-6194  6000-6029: 1.12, 15.8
